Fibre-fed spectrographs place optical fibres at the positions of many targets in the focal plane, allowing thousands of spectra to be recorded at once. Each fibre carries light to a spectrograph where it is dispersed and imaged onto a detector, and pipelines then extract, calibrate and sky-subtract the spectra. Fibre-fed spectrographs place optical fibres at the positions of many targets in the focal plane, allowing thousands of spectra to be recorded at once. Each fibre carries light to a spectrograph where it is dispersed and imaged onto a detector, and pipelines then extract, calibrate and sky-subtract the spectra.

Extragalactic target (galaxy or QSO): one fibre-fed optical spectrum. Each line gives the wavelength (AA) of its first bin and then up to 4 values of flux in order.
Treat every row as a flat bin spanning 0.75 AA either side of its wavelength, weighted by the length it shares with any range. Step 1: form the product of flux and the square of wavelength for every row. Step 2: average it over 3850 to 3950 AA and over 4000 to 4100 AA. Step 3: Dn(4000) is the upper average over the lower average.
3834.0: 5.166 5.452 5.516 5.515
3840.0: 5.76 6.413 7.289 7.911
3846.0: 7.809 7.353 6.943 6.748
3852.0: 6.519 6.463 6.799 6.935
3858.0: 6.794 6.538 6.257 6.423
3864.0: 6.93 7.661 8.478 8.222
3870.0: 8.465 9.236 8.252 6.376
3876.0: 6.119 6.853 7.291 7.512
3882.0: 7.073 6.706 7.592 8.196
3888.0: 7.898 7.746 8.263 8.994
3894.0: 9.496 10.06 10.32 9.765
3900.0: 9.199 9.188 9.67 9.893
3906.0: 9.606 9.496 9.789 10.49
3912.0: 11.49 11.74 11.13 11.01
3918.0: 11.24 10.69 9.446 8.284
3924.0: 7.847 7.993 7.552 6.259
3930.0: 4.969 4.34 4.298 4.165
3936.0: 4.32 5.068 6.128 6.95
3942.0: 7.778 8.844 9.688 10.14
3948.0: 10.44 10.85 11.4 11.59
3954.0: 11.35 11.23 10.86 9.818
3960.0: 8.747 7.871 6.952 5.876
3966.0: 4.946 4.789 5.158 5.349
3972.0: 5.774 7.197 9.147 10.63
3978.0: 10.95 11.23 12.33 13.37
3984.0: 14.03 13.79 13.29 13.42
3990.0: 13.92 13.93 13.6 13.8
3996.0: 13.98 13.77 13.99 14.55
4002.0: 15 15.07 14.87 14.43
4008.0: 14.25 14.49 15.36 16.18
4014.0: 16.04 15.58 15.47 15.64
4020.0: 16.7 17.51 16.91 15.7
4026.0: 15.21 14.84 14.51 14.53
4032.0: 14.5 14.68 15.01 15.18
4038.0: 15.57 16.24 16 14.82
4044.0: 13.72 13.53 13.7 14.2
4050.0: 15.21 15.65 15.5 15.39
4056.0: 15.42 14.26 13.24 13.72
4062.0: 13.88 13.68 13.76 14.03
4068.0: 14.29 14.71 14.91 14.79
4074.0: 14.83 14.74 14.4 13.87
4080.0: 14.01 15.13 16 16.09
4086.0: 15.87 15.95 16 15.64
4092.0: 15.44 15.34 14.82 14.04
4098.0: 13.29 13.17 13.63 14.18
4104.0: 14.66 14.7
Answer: 1.99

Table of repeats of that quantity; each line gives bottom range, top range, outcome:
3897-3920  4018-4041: 1.60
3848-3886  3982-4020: 2.17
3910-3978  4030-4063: 1.87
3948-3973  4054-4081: 1.81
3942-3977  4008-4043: 1.86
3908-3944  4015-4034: 2.04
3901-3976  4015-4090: 1.89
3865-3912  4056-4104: 1.87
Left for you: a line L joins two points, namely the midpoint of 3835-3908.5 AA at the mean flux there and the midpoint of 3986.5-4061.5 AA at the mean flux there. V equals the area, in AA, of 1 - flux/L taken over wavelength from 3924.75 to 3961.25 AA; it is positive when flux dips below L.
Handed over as 9.91 AA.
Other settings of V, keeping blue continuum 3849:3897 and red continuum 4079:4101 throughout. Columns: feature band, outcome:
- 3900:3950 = 4.0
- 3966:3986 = 3.3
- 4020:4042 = -4.3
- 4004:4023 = -4.9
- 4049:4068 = -0.8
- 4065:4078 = -0.2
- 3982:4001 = -3.6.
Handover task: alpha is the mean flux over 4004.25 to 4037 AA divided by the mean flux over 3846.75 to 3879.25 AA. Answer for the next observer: 2.1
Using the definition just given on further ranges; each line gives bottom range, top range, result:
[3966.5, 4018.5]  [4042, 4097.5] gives 1.17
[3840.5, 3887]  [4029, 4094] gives 2.05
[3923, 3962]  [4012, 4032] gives 1.94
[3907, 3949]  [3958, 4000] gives 1.26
